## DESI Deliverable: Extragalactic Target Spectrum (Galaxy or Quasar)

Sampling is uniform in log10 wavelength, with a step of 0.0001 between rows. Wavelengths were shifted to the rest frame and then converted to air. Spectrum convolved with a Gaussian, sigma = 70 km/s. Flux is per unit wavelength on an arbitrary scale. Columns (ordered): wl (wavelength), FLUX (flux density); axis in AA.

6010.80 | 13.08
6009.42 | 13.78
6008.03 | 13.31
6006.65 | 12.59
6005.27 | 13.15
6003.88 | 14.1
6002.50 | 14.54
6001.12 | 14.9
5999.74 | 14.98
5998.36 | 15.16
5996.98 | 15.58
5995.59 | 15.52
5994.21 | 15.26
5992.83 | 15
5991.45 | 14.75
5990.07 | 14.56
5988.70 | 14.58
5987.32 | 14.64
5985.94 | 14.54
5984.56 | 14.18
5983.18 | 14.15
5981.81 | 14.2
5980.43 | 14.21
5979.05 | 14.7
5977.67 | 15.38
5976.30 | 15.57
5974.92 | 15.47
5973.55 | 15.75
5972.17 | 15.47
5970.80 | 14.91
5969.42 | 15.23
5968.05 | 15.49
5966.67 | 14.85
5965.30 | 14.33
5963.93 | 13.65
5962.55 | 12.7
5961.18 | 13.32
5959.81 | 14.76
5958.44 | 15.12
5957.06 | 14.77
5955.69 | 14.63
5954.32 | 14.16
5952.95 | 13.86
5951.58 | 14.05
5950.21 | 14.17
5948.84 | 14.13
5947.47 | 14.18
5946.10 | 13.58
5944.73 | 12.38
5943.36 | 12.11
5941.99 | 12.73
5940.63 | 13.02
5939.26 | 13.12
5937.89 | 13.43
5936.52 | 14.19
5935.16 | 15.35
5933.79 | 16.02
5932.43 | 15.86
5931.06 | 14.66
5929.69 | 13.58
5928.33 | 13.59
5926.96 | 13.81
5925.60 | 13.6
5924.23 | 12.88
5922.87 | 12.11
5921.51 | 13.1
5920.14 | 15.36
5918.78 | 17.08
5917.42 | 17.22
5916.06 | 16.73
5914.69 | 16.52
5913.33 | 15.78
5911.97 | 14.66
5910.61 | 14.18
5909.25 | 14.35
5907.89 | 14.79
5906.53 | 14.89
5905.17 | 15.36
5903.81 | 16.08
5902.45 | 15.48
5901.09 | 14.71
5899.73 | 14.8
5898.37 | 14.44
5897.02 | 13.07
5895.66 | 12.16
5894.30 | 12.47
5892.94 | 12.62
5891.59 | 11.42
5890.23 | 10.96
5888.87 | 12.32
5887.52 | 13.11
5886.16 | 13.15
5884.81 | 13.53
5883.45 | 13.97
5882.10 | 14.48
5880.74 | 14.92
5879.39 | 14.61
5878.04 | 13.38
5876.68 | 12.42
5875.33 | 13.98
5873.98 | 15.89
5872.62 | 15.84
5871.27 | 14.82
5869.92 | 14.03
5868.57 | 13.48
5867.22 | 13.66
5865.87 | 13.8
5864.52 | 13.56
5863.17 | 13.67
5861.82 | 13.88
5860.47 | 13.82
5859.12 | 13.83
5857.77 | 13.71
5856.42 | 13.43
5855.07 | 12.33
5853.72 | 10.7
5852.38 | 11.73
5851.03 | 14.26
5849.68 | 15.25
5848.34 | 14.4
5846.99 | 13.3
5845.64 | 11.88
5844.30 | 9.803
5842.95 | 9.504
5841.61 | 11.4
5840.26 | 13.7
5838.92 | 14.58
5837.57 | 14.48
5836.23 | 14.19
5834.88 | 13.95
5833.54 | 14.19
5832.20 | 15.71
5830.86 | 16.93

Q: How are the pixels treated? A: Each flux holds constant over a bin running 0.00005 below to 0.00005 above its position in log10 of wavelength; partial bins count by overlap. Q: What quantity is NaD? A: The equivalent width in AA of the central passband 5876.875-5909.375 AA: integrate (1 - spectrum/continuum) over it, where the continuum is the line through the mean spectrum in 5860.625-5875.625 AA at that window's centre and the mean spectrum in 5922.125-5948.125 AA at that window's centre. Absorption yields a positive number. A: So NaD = 0.6 AA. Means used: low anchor 14.2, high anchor 13.7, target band 13.8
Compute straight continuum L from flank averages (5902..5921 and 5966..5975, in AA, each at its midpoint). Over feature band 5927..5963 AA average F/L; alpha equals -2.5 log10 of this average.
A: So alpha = 0.11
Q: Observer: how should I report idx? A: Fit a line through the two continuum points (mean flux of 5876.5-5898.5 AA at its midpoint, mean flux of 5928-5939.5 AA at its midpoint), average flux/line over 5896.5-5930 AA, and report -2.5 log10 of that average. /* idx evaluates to -0.07 mag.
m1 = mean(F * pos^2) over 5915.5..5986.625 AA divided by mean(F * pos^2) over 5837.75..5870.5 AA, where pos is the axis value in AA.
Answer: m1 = 1.13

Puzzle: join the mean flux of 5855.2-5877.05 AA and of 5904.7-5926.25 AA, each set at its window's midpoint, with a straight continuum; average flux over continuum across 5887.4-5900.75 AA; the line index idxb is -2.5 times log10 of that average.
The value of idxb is 0.138 mag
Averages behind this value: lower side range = 14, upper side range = 14.9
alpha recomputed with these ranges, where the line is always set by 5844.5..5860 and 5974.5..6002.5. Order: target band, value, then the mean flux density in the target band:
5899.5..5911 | -0.092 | 15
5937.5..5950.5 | 0.080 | 13.3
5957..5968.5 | 0.018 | 14.3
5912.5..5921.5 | -0.162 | 16.2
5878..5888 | -0.037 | 13.9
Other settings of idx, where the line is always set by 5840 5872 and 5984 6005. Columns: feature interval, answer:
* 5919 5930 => 0.021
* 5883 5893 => 0.072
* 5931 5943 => -0.009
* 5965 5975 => -0.053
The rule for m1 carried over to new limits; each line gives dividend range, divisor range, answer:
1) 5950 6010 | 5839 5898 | 1.14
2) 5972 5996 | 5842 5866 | 1.20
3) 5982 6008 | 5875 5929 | 1.06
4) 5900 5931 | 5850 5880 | 1.10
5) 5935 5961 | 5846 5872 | 1.05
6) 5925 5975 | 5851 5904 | 1.07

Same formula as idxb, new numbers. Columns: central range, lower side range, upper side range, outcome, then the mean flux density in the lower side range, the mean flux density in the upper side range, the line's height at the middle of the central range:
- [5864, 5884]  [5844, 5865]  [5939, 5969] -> -0.07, 13.2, 13.9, 13.3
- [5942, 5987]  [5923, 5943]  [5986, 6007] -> -0.01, 13.9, 14.7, 14.3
